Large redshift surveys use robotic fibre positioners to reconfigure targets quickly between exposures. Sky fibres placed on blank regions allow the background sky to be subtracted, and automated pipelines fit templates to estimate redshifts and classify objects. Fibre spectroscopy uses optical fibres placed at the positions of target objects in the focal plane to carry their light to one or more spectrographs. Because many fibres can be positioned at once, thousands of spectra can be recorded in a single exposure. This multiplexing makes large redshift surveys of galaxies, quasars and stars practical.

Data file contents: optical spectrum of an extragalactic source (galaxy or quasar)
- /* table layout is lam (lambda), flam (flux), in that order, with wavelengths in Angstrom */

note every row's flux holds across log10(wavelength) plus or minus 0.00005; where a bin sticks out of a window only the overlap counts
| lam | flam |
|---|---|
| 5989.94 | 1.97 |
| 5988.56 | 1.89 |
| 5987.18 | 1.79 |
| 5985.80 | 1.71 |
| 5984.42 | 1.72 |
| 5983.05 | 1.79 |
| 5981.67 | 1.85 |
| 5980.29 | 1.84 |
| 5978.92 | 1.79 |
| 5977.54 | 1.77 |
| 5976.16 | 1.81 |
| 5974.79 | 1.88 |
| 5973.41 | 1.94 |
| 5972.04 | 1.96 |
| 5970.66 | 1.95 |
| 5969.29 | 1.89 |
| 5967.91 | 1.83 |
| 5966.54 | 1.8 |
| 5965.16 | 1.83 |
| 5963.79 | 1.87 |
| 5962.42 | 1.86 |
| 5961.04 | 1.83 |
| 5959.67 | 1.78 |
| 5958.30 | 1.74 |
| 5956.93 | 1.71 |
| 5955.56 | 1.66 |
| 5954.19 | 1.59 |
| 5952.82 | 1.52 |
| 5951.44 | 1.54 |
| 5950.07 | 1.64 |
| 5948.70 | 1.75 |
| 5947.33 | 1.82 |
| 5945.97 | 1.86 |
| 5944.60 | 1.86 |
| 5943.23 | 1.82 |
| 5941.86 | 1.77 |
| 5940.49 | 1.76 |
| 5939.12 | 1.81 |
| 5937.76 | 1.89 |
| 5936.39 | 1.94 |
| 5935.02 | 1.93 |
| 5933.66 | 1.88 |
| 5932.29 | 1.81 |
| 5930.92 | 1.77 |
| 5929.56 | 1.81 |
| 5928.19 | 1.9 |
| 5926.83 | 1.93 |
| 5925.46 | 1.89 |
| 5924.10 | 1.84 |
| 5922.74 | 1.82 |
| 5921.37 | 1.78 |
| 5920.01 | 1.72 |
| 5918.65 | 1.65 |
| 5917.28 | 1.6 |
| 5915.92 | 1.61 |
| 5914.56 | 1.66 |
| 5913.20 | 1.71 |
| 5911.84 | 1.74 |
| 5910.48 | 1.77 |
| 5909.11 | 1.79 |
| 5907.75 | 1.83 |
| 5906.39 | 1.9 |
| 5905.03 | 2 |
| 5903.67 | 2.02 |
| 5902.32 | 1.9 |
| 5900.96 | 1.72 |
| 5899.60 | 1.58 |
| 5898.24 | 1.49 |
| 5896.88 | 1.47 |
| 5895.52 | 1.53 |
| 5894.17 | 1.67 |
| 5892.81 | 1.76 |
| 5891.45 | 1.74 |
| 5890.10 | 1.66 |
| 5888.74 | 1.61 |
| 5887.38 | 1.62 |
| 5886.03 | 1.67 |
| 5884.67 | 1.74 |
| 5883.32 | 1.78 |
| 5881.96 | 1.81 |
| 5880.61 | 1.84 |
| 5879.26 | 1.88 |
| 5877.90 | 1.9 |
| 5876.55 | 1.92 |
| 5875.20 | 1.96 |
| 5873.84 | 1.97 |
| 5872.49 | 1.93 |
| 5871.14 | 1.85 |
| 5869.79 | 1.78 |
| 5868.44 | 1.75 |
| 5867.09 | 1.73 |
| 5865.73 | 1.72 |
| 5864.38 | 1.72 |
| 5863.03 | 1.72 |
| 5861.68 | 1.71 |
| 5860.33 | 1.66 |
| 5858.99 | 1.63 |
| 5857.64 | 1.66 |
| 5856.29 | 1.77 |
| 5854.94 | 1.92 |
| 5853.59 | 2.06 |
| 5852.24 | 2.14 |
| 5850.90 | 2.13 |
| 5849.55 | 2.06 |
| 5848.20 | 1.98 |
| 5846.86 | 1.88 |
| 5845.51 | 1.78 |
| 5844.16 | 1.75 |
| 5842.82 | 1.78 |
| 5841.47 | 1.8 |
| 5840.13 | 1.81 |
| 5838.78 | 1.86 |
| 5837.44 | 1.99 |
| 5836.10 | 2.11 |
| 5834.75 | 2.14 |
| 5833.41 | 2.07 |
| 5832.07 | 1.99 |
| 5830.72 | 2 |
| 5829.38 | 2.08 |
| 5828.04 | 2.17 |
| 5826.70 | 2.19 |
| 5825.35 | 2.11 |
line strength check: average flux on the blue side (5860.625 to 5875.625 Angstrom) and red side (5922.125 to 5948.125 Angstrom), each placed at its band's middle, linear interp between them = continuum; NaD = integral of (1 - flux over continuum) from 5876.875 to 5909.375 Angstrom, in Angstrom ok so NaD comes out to 1.2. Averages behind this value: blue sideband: 1.8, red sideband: 1.85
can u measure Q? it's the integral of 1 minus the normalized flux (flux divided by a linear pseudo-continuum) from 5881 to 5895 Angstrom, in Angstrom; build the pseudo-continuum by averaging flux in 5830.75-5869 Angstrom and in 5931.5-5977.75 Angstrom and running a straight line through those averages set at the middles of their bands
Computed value 1.1 Angstrom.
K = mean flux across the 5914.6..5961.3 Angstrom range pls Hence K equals 1.77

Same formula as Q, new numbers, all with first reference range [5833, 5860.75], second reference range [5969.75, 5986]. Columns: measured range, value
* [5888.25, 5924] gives 2.9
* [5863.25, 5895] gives 1.8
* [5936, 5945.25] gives 0.1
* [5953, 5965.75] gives 0.7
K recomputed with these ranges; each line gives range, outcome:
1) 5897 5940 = 1.79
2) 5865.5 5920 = 1.76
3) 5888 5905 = 1.69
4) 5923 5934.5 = 1.85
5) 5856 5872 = 1.73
